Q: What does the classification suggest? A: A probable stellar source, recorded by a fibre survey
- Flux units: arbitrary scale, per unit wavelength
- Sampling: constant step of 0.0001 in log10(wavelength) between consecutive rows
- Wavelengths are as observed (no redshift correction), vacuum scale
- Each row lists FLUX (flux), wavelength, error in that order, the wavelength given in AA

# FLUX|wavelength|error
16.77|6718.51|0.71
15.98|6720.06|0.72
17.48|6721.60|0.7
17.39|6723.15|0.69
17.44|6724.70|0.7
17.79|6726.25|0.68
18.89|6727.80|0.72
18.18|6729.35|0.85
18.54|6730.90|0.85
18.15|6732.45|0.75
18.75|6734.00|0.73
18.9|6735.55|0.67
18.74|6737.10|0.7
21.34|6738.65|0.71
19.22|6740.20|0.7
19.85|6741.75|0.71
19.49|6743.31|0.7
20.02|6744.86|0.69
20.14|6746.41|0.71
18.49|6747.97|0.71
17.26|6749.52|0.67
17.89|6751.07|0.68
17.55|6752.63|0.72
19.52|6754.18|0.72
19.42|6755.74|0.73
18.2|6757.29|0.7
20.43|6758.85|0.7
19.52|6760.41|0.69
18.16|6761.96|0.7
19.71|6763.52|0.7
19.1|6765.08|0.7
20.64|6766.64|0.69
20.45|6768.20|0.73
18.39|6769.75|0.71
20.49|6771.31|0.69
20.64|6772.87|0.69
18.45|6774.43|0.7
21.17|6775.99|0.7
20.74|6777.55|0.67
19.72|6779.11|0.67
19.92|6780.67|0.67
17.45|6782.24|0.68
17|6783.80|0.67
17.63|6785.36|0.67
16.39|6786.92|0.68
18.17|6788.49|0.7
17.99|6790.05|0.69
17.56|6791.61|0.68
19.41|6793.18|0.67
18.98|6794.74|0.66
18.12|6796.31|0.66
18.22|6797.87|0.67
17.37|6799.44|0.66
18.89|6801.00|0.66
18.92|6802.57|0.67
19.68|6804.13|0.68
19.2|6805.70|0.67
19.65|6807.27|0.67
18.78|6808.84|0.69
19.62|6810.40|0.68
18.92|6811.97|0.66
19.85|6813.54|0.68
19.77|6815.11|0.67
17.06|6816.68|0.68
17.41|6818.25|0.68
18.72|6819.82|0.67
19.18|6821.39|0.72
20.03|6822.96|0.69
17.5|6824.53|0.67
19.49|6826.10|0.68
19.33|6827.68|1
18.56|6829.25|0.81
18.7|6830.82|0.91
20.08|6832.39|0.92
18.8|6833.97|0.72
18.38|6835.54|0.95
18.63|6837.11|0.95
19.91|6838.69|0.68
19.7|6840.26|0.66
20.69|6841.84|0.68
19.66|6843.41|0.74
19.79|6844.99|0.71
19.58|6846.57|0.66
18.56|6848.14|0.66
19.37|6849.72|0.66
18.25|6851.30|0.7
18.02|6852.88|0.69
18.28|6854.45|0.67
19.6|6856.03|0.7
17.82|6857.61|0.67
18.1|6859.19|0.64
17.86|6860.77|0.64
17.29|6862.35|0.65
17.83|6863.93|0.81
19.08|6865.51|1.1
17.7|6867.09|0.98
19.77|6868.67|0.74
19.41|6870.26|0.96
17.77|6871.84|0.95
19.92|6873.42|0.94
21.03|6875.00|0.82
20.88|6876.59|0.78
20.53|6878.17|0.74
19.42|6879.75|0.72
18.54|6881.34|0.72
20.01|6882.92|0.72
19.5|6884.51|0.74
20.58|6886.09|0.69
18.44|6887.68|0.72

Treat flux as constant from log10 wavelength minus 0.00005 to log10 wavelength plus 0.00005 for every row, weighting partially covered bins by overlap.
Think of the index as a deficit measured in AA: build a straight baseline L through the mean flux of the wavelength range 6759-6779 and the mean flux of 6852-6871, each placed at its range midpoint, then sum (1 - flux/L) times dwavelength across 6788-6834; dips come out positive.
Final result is 0.9 AA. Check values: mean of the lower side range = 19.8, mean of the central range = 18.8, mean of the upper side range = 18.4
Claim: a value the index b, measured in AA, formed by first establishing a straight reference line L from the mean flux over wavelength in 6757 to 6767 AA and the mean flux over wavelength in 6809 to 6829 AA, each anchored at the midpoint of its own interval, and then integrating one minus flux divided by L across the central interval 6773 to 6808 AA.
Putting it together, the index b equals 0.81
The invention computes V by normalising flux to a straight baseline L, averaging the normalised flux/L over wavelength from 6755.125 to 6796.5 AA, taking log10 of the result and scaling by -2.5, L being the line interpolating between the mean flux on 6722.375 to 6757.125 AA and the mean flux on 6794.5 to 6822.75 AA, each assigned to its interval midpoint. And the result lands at -0.014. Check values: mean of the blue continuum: 18.8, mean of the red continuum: 18.8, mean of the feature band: 19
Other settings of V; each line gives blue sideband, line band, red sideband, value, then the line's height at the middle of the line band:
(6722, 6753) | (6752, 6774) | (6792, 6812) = -0.04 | 18.8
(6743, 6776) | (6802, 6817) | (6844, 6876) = -0.01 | 19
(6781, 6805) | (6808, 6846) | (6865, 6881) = -0.02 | 18.7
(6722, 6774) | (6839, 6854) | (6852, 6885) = -0.02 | 19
